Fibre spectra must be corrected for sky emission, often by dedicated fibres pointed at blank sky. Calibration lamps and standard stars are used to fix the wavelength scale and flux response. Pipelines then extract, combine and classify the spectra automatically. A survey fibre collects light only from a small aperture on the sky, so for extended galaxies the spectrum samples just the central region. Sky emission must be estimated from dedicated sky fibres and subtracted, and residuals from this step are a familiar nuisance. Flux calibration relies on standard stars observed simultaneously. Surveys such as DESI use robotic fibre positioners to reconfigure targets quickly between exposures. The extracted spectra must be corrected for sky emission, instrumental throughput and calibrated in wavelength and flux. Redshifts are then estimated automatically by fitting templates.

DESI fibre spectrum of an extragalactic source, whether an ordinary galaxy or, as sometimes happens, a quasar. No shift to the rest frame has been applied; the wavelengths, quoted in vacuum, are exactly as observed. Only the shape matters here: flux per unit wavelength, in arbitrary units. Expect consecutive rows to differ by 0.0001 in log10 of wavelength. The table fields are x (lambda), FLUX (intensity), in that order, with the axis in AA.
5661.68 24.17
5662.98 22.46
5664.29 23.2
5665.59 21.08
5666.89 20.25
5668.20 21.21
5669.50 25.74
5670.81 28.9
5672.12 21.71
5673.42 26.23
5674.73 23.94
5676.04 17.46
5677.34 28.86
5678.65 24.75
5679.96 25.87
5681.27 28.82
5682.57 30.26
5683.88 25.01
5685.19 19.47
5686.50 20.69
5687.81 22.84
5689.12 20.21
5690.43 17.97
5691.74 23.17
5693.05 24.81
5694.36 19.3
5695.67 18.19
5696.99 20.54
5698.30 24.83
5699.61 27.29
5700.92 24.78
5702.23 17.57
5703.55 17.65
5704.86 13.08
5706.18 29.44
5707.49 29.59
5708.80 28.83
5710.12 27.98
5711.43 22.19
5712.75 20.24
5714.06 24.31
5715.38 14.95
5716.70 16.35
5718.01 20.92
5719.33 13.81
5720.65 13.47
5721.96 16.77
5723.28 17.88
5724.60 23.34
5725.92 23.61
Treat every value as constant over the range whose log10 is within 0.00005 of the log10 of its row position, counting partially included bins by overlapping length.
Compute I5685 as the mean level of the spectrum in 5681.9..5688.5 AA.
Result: 23.7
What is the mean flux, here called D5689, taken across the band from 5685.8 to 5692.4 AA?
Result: 21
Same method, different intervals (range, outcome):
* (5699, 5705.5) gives 20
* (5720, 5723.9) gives 16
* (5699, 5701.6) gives 26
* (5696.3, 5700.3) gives 24.2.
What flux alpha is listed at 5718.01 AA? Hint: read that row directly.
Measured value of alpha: 20.92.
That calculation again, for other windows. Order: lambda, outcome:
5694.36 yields 19.3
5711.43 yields 22.19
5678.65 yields 24.75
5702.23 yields 17.57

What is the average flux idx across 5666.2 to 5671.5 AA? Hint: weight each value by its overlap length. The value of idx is 24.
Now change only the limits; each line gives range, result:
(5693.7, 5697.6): 19.3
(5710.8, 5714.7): 22.2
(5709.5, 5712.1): 25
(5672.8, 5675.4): 25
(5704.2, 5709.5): 25.2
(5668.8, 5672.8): 25.4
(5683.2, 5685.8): 22.3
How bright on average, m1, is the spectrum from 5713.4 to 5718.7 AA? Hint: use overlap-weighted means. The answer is 19.1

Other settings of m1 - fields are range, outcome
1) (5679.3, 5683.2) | 28.3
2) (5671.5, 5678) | 23.7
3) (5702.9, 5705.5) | 15.4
